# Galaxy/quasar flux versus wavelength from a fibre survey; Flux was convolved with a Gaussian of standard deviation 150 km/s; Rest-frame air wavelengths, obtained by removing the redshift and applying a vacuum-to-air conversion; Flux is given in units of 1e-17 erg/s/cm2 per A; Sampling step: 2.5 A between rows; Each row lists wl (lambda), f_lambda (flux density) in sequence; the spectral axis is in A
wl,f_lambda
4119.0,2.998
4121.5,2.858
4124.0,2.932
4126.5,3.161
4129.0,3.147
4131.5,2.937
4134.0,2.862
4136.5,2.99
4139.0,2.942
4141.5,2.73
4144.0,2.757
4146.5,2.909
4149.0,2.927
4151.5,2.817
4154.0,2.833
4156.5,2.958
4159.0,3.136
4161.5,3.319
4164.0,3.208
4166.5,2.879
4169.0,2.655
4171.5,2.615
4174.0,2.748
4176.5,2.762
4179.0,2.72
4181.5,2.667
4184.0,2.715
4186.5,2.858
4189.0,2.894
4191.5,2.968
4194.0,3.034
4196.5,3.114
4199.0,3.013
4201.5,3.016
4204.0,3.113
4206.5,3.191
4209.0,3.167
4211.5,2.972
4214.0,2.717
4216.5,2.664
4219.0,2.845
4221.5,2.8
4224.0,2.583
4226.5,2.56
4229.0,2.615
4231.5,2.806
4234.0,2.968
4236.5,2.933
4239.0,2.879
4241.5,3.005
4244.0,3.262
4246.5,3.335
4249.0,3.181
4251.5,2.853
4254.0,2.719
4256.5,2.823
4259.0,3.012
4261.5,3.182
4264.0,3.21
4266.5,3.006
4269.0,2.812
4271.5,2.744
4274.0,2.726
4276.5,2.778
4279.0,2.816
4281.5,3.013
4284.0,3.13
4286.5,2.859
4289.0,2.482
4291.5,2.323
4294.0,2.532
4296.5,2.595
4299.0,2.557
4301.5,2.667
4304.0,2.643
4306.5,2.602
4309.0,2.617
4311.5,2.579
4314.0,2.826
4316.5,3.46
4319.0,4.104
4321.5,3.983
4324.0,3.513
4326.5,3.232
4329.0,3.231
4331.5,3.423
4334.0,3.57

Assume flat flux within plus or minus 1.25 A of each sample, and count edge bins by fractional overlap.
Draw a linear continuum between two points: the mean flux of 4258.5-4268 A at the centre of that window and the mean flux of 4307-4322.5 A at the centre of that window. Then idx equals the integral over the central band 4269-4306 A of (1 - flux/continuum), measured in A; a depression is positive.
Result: 5.3 A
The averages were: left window 3.1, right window 3.22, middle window 2.71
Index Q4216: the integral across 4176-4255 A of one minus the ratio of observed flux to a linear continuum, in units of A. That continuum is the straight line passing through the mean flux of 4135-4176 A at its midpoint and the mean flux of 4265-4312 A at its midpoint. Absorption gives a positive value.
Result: -2.56 A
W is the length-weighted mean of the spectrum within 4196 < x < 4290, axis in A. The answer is 2.92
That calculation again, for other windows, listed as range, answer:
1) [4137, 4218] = 2.91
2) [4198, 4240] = 2.87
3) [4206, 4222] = 2.9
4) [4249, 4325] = 2.91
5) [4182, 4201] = 2.93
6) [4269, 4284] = 2.84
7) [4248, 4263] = 2.96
